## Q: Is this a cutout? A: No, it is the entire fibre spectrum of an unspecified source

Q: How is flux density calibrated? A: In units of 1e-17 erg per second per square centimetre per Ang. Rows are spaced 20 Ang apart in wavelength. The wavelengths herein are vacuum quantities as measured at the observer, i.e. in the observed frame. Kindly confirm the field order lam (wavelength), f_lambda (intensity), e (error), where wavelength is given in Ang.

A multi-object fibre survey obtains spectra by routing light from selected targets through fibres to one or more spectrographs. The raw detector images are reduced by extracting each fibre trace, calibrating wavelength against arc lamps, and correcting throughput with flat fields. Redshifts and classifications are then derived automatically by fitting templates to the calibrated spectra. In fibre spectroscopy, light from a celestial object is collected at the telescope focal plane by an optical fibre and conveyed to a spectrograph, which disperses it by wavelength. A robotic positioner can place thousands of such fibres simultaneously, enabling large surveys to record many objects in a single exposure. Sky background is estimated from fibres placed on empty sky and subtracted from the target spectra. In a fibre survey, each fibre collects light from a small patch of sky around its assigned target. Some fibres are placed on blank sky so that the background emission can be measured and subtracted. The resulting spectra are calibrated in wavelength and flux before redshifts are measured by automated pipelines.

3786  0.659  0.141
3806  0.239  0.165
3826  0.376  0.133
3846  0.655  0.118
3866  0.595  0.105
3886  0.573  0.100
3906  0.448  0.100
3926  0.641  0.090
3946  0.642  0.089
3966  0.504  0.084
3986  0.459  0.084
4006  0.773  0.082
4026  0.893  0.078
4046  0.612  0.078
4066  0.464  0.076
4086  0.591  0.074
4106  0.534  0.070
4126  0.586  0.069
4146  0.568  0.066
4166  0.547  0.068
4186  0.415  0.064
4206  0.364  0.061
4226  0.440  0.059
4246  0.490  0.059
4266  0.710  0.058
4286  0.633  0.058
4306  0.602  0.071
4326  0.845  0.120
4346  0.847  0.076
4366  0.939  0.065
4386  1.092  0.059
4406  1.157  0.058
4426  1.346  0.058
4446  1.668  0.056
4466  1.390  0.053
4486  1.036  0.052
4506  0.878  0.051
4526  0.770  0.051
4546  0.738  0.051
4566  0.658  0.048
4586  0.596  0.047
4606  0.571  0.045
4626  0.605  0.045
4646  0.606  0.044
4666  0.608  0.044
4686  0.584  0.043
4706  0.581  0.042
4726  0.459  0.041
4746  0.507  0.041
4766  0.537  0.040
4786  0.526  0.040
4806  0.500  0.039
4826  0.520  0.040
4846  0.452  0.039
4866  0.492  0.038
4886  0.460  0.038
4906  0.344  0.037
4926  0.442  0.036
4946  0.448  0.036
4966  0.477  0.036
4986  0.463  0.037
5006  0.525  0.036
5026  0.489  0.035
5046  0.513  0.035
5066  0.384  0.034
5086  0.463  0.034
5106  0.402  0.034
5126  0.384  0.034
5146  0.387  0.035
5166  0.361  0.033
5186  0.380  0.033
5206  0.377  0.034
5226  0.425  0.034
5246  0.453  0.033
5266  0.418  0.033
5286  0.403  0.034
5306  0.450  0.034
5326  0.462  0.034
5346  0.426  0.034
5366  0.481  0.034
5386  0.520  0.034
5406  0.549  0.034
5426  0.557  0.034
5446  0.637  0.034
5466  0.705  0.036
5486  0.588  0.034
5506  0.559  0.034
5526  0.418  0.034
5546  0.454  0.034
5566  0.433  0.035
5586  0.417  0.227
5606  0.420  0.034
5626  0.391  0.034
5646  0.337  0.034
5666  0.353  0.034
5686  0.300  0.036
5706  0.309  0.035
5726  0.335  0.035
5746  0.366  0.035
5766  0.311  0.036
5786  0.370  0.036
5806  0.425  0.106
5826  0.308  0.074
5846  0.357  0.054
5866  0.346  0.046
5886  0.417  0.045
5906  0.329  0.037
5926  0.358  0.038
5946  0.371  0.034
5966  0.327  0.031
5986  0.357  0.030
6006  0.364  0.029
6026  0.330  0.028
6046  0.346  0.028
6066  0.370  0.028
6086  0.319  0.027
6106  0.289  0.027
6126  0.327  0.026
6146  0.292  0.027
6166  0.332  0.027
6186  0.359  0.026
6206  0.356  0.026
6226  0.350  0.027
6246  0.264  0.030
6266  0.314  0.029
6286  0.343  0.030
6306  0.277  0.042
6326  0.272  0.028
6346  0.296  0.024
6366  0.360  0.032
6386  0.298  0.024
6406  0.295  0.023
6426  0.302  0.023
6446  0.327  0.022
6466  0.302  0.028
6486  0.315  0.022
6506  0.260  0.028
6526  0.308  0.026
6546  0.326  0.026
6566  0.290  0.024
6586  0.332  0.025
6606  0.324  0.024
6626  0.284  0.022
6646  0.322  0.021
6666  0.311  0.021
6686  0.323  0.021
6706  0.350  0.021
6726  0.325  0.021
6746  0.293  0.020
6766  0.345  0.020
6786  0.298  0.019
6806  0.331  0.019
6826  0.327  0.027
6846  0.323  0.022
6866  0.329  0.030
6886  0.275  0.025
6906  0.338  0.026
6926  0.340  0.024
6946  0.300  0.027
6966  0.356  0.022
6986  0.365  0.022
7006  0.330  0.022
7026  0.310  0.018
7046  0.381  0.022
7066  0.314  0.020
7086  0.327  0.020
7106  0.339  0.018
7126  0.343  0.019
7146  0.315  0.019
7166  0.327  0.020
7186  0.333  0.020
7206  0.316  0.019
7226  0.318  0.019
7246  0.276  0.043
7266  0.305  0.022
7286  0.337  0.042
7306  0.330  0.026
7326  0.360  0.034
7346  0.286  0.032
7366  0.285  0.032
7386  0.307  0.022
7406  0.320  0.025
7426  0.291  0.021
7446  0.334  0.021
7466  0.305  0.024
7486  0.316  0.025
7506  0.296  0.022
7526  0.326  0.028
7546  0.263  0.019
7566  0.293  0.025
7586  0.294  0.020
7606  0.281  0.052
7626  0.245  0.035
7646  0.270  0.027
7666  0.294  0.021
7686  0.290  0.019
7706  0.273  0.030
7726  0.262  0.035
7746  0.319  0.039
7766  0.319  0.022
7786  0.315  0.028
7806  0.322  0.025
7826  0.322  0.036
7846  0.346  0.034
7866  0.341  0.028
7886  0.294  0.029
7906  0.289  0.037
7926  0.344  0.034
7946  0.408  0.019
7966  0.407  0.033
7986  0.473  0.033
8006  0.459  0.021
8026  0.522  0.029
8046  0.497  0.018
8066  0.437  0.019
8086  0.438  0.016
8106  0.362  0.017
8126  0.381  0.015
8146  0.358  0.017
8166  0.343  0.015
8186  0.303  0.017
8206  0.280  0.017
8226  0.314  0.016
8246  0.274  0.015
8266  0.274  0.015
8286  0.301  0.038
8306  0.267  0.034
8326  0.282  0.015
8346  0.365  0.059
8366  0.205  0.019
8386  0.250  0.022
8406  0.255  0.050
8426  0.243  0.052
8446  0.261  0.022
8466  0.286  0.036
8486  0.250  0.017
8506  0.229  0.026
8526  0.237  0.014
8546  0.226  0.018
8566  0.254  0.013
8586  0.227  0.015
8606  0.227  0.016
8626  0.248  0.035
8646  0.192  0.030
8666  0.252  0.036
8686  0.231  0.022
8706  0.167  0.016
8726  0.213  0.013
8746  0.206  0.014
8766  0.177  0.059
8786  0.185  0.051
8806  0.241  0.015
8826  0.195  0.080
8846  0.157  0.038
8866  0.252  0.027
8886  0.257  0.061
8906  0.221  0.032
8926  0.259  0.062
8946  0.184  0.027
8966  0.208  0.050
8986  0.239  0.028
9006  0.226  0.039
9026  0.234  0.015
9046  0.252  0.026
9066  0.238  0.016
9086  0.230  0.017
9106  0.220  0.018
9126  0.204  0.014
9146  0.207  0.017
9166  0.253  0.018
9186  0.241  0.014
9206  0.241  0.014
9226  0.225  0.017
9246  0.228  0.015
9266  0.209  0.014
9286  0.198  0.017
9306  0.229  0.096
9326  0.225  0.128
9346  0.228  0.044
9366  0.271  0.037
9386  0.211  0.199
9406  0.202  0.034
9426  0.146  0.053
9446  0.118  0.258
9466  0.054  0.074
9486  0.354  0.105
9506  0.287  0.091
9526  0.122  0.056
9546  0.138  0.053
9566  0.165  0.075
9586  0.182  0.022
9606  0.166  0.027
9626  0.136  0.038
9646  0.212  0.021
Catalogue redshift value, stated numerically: 1.87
